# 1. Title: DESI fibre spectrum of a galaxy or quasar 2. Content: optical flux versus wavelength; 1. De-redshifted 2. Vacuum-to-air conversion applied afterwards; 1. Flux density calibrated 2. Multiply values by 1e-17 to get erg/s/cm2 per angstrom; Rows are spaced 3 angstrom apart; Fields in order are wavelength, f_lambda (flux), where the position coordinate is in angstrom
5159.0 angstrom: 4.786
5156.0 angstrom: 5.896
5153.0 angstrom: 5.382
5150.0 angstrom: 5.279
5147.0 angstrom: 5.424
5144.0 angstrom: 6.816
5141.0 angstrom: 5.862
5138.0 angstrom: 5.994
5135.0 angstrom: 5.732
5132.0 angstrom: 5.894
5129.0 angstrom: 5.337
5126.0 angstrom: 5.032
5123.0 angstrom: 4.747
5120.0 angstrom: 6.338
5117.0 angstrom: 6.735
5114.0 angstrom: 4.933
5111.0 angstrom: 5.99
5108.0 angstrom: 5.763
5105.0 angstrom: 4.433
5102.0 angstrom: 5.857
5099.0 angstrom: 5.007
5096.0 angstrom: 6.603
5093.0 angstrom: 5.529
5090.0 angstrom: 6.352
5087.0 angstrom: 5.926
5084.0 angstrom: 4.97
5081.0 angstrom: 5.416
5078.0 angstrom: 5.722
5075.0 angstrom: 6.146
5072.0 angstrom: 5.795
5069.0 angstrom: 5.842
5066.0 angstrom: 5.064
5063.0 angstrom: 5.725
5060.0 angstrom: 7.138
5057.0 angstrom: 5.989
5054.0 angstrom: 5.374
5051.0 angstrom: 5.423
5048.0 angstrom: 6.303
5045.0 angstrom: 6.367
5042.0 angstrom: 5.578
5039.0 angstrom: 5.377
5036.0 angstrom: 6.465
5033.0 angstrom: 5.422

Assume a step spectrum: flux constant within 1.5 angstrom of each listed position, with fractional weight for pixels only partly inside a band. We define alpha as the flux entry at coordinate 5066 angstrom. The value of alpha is 5.064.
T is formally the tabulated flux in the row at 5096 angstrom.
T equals 6.603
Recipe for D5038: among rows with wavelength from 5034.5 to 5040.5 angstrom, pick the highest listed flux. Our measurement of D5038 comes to 6.465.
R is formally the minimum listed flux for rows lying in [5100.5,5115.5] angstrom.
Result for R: 4.433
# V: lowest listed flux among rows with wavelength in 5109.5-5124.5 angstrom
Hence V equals 4.747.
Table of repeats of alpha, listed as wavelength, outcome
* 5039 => 5.377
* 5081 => 5.416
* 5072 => 5.795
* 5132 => 5.894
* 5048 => 6.303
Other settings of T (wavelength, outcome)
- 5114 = 4.933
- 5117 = 6.735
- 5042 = 5.578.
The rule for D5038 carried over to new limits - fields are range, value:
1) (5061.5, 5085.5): 6.146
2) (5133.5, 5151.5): 6.816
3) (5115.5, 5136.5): 6.735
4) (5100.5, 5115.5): 5.99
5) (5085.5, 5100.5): 6.603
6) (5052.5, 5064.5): 7.138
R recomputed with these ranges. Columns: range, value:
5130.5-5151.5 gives 5.279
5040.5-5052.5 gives 5.423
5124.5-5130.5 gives 5.032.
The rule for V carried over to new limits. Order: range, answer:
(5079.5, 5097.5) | 4.97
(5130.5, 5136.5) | 5.732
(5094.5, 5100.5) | 5.007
